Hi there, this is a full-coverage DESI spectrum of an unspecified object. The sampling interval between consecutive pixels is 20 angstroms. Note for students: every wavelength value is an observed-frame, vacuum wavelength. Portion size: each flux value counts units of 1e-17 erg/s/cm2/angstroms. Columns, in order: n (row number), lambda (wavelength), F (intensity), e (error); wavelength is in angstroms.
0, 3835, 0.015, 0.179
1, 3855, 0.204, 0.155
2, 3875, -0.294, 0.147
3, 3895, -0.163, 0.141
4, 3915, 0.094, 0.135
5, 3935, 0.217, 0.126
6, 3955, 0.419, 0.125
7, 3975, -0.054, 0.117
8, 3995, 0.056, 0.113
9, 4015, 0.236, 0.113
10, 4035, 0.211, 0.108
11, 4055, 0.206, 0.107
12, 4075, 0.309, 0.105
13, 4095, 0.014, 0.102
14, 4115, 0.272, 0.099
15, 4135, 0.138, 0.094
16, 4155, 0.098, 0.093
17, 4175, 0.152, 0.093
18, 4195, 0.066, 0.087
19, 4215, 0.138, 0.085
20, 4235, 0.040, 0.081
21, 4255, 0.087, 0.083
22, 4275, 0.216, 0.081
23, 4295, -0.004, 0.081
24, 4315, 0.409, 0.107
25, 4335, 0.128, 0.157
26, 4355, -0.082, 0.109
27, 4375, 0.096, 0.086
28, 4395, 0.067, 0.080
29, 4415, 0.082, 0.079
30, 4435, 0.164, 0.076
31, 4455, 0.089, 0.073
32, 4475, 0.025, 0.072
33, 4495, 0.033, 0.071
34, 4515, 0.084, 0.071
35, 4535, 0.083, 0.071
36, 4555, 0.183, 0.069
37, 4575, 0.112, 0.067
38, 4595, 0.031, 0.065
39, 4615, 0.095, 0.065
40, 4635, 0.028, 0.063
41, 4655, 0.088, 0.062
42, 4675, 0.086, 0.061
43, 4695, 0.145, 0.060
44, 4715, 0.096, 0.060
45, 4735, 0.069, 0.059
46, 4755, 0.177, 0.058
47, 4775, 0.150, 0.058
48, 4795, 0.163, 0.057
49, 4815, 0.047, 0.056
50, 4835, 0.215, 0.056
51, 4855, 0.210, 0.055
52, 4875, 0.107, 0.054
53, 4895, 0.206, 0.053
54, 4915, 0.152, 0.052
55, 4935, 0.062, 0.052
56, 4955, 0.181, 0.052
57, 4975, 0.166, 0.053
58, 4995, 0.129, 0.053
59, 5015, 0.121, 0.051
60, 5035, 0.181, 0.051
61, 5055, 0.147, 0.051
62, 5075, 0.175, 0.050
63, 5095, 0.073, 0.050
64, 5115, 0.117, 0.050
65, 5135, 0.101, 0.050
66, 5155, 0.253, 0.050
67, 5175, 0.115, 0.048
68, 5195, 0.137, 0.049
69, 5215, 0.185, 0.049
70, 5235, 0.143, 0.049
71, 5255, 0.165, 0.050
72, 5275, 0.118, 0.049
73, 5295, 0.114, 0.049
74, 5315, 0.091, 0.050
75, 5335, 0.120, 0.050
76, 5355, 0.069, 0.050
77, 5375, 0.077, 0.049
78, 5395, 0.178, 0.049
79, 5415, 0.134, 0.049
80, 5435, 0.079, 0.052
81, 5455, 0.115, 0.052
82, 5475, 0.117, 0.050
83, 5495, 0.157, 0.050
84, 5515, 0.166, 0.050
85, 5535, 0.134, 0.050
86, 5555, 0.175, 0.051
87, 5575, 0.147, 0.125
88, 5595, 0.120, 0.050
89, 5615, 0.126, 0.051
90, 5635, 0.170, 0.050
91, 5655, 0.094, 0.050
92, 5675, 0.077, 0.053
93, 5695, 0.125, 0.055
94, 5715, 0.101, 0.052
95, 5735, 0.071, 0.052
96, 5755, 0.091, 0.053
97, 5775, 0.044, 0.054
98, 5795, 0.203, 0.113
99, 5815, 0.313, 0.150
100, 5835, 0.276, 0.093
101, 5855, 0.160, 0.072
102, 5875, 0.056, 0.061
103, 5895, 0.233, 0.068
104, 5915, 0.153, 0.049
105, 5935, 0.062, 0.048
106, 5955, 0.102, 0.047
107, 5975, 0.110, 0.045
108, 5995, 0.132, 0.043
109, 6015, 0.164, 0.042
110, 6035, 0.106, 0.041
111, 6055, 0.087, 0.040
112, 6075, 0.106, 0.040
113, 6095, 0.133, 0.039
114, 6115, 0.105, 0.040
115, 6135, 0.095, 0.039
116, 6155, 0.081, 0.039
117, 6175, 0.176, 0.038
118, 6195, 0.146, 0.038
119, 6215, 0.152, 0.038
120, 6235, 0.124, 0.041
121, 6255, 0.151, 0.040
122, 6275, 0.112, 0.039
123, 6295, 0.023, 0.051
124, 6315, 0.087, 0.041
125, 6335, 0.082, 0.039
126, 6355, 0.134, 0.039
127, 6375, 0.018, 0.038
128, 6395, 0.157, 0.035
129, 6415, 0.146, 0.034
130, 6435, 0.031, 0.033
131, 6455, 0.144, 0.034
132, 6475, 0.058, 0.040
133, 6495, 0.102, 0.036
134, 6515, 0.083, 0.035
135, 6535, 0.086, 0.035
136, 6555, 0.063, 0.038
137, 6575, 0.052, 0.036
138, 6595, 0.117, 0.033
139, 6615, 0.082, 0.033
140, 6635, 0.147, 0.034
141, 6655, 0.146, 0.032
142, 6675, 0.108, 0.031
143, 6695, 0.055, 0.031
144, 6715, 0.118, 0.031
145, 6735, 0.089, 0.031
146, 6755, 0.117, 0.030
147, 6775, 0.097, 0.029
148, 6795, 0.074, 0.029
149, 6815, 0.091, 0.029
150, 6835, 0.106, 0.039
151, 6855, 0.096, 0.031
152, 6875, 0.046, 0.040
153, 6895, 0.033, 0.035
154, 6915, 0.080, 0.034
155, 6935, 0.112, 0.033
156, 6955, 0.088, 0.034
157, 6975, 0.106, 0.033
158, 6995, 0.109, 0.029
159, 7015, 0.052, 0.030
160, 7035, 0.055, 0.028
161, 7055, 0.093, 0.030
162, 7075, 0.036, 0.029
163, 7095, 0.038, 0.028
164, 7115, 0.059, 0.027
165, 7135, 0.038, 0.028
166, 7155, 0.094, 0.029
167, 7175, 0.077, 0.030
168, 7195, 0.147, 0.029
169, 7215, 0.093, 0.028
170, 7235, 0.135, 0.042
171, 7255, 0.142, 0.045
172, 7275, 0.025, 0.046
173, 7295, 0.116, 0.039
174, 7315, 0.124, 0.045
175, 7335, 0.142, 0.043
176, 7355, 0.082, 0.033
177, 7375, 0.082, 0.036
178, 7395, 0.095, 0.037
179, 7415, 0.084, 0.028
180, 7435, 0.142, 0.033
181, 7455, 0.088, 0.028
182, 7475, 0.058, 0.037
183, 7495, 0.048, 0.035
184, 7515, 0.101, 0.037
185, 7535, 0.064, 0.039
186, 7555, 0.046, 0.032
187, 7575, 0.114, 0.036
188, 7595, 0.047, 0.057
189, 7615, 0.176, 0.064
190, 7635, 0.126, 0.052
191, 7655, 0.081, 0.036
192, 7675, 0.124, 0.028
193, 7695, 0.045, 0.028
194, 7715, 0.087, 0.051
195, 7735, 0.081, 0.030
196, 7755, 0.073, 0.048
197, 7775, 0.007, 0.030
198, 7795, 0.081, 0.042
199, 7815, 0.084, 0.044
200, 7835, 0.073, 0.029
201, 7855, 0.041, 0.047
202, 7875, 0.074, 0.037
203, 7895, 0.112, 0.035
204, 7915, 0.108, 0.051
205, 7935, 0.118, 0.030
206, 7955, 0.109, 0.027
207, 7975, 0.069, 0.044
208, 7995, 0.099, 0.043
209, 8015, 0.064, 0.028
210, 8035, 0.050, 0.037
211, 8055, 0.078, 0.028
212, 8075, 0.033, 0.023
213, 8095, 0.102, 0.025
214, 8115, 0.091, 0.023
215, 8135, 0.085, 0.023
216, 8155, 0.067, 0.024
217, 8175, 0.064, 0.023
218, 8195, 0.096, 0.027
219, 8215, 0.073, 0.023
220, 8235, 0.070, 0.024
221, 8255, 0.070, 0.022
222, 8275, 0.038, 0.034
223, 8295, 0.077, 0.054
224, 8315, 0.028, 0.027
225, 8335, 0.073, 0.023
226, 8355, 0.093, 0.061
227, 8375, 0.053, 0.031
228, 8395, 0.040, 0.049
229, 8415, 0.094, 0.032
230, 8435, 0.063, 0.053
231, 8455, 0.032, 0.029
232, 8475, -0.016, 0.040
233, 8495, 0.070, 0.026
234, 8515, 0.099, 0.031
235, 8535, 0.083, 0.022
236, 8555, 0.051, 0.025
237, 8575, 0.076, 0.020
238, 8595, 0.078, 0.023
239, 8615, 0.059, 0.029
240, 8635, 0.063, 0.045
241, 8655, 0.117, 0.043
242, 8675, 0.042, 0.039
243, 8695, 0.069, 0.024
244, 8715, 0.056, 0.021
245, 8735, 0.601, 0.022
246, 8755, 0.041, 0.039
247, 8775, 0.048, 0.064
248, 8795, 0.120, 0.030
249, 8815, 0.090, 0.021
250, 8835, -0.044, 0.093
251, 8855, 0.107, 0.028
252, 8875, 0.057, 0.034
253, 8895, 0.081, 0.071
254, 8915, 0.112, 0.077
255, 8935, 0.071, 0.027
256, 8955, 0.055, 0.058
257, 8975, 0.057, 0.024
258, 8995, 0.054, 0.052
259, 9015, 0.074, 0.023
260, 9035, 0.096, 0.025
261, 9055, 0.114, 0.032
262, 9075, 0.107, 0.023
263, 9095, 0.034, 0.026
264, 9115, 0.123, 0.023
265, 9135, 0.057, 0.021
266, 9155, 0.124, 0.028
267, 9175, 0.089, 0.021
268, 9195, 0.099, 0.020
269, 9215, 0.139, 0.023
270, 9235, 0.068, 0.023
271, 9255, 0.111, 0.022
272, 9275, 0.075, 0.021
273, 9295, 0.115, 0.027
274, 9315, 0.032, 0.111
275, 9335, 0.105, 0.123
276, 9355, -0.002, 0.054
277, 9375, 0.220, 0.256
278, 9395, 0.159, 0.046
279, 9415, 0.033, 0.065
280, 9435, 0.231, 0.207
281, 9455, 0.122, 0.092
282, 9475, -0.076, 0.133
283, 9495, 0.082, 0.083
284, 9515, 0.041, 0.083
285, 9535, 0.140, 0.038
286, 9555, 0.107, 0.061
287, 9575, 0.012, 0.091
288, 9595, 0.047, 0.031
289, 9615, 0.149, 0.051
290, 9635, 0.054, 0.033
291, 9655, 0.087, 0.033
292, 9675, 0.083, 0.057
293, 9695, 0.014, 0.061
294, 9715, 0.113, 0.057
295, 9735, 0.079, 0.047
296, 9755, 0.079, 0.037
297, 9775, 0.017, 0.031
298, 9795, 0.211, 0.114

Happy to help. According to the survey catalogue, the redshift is 1.34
